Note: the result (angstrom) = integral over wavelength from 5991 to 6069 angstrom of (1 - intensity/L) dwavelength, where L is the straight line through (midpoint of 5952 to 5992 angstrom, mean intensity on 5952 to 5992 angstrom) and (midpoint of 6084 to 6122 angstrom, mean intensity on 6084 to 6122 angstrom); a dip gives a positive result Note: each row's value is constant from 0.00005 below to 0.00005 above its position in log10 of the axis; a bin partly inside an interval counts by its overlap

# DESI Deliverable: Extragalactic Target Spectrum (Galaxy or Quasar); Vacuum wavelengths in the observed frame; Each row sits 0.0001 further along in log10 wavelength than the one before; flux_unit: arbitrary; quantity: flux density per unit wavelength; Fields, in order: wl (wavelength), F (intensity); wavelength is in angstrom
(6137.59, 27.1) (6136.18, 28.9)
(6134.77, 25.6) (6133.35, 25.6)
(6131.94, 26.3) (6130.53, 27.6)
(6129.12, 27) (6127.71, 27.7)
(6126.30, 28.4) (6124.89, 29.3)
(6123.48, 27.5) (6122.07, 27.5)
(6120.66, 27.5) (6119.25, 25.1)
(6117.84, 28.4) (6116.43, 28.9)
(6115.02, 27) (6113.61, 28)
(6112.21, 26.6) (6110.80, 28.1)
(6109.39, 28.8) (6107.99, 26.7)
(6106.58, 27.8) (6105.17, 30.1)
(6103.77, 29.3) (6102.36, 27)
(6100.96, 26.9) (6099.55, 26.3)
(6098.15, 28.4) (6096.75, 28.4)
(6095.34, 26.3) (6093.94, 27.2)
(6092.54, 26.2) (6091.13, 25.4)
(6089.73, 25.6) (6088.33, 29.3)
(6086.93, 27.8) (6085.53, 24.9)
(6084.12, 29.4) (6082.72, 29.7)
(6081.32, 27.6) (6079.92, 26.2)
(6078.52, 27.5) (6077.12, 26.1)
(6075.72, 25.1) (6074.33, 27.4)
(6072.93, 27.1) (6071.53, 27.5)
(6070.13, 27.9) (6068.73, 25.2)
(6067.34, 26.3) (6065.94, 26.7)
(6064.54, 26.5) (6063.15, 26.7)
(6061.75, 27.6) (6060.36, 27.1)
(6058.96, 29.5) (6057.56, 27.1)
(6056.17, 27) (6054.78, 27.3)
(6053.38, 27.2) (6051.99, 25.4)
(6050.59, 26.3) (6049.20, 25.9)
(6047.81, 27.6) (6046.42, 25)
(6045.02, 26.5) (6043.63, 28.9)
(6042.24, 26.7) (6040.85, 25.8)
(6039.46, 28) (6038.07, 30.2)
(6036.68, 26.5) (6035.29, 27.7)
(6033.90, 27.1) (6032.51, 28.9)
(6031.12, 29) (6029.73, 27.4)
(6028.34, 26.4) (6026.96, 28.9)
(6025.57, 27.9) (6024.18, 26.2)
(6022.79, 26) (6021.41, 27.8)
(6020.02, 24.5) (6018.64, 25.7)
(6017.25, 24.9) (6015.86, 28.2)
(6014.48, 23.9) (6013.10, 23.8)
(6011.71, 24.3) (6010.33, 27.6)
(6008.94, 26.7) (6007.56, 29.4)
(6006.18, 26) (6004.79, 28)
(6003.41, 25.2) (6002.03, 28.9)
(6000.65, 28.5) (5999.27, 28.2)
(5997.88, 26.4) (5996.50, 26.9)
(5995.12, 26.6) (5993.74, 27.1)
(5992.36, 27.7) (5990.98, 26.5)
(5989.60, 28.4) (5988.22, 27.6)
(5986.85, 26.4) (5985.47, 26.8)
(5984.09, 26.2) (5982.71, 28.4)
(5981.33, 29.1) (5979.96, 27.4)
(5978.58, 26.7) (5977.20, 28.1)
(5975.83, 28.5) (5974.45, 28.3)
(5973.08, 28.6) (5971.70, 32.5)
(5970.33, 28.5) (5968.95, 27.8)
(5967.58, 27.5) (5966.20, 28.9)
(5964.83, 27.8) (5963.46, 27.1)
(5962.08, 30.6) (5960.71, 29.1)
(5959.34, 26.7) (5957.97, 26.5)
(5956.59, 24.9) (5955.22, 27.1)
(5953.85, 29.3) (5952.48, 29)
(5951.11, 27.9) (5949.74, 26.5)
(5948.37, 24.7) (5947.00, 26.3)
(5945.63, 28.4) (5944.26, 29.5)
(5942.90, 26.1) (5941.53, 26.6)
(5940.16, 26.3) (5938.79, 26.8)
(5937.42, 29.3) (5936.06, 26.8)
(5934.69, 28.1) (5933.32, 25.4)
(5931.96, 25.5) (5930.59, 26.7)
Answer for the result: 2.1 angstrom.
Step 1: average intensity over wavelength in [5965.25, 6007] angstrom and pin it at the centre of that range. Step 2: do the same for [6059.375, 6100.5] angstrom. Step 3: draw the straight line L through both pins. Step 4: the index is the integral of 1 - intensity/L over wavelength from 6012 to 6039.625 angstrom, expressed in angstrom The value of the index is 0.5 angstrom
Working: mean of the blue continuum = 27.7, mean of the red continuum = 27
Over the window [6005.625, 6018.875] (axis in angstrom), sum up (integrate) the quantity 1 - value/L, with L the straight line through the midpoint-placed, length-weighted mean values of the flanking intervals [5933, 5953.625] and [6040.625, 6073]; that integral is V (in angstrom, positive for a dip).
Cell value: 0.5 angstrom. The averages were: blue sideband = 27.3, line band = 26.1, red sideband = 26.9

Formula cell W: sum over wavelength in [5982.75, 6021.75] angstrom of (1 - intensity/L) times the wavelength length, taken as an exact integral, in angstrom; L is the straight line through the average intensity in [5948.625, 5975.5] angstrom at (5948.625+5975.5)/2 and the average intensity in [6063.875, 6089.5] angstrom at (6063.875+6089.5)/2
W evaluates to 1.40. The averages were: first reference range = 28.1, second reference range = 27.1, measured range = 26.7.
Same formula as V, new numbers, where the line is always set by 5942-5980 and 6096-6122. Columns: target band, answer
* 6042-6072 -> 0.94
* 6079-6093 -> 0.26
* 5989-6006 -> 0.31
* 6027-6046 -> 0.11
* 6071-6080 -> 0.34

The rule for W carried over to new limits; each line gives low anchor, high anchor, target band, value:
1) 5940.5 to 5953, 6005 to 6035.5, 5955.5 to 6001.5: -1.3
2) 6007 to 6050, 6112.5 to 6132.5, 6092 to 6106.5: -0.1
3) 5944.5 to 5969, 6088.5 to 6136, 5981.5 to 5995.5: 0.1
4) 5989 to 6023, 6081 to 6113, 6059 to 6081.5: 0.4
